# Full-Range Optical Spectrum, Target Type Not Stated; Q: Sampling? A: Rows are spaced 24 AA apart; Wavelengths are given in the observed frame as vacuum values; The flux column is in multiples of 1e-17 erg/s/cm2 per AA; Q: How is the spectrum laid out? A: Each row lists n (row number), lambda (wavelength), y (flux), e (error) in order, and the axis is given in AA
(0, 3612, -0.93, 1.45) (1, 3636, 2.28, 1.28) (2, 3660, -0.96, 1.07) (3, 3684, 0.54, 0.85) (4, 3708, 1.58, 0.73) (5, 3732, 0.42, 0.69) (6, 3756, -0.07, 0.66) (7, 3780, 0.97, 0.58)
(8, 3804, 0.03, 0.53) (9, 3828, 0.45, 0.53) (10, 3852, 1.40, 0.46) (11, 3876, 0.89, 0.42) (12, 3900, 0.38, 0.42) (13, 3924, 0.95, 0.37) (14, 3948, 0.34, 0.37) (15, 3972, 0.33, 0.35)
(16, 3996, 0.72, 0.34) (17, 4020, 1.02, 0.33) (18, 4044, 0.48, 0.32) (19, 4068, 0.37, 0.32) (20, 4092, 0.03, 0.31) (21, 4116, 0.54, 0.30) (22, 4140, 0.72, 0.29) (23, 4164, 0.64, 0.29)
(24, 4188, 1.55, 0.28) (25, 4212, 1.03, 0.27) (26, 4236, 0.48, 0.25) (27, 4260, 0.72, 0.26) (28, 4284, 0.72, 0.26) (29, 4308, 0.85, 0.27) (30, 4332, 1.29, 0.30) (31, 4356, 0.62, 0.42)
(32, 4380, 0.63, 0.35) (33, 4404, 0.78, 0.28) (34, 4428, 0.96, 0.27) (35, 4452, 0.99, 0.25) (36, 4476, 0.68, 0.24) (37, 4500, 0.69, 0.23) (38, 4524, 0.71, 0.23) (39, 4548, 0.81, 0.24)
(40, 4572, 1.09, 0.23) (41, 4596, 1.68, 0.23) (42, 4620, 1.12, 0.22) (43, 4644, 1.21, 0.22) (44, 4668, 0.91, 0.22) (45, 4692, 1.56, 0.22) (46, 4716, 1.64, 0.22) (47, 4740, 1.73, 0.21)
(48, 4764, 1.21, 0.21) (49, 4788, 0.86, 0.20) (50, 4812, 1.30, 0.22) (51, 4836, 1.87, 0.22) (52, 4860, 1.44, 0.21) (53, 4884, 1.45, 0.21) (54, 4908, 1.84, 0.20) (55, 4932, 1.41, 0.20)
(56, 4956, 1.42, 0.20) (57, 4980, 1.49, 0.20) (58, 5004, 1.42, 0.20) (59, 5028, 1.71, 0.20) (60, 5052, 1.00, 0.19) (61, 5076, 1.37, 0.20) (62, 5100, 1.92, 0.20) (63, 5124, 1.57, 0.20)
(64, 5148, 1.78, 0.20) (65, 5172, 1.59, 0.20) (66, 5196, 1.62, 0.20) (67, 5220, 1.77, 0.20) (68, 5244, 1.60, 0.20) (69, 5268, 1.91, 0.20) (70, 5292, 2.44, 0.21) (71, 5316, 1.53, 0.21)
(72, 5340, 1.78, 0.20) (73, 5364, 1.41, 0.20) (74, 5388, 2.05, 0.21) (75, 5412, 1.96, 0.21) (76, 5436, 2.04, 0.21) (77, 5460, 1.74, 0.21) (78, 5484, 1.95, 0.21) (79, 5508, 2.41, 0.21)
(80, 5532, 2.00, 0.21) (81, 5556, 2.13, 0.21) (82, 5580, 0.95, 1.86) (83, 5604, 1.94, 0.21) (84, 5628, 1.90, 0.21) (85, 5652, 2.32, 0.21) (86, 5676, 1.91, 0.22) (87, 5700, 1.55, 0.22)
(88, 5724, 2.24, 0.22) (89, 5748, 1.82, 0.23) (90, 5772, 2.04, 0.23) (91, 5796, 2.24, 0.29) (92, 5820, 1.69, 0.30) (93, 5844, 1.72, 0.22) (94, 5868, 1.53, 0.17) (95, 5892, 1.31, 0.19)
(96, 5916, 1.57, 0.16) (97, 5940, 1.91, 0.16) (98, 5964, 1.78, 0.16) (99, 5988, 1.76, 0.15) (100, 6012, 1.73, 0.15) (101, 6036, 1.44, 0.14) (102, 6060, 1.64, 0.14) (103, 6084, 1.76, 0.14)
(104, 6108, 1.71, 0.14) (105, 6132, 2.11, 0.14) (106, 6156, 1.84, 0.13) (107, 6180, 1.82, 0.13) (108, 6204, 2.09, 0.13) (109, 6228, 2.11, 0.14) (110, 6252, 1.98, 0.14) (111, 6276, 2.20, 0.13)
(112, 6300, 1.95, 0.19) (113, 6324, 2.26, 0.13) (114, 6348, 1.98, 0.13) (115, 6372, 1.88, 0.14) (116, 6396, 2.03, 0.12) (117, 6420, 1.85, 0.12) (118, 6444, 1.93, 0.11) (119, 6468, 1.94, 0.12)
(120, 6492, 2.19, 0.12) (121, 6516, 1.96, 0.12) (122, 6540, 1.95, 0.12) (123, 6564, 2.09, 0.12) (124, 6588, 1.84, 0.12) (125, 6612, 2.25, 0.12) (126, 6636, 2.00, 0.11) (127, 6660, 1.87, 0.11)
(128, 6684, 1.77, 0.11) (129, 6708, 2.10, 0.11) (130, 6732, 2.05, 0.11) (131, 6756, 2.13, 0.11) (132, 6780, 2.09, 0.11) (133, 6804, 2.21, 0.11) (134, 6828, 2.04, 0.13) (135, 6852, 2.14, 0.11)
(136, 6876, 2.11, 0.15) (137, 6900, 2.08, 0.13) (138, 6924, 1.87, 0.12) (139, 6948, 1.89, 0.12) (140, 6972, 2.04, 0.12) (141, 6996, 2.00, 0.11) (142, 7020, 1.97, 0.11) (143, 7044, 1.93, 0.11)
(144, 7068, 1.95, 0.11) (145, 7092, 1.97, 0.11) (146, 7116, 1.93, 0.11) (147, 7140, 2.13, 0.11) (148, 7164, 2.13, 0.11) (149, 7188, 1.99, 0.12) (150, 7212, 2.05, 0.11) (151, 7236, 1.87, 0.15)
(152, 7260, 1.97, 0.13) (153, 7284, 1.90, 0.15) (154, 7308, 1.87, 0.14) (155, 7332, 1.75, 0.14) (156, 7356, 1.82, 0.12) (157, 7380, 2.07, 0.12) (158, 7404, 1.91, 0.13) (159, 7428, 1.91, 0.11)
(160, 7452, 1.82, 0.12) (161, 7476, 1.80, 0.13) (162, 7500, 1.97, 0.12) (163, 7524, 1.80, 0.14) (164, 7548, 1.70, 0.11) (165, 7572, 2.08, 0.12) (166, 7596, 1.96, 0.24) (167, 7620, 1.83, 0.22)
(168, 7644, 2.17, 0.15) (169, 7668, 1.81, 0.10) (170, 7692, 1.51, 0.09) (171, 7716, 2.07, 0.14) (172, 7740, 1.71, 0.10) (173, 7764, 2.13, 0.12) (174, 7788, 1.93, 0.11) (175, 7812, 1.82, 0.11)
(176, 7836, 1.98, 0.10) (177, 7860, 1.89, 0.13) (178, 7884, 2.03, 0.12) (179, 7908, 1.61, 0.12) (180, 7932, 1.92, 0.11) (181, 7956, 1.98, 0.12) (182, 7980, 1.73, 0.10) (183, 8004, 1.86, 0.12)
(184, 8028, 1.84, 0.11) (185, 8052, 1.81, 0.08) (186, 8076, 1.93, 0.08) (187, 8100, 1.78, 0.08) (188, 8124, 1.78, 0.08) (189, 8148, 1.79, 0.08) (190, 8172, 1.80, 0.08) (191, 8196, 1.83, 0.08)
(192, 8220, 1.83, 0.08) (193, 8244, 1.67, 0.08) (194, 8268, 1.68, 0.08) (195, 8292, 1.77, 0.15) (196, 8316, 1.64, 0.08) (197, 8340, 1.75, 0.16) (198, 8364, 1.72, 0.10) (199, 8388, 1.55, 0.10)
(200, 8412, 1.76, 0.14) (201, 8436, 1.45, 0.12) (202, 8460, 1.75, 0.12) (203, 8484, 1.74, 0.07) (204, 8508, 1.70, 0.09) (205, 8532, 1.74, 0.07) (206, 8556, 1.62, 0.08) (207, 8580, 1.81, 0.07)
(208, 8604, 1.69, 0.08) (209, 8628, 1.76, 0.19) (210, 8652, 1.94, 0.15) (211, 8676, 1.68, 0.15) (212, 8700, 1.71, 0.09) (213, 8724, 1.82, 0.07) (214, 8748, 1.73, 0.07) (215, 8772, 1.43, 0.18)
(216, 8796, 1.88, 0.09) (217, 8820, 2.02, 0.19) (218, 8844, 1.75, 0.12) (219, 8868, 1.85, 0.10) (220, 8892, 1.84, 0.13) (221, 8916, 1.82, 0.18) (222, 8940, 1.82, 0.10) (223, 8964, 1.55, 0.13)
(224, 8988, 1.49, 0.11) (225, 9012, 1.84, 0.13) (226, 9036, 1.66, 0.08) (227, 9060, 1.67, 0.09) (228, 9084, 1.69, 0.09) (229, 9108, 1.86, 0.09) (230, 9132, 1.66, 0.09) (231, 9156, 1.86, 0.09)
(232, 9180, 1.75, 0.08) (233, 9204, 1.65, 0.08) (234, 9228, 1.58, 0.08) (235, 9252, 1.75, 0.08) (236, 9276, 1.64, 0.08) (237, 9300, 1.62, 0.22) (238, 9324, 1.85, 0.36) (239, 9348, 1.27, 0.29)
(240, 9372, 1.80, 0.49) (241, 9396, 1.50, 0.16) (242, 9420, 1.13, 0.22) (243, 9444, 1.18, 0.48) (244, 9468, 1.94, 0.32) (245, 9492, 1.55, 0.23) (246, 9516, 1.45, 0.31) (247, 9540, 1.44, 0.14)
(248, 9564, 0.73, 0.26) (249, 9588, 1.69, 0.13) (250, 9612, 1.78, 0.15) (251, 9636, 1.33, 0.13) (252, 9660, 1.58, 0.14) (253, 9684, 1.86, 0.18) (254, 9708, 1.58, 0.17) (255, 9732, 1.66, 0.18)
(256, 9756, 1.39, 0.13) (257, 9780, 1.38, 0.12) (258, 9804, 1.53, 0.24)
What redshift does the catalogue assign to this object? 0.172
